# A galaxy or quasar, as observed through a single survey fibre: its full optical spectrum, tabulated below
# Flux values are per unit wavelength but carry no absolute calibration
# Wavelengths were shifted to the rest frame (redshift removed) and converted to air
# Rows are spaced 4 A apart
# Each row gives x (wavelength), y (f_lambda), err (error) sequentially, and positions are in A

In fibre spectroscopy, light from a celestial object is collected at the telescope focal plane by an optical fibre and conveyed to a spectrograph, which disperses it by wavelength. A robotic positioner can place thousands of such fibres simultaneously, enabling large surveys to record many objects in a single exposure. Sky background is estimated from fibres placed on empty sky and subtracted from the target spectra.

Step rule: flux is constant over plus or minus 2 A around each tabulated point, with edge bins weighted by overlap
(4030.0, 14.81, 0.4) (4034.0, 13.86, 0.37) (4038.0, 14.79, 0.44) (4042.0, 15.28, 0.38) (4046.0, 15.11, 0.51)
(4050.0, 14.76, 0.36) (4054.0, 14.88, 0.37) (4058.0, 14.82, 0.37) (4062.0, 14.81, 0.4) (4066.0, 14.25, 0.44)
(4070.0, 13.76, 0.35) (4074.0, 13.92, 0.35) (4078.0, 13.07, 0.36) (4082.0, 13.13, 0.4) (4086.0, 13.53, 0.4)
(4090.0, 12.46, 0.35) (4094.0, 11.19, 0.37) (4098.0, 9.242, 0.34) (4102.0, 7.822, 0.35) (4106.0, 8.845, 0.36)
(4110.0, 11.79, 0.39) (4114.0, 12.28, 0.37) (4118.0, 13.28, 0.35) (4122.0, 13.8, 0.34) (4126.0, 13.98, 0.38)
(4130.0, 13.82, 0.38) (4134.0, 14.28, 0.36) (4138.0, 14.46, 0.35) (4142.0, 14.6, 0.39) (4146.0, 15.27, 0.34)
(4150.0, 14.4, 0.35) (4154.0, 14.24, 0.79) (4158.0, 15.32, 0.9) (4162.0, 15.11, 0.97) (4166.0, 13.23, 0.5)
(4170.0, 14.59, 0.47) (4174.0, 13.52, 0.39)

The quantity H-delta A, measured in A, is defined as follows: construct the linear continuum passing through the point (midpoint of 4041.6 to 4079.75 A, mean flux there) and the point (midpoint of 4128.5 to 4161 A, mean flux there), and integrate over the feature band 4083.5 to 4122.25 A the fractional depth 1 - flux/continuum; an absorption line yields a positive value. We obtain 8.47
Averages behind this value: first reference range 14.4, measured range 11.3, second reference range 14.6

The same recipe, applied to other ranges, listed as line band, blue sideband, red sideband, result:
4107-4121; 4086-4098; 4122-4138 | 0.8 A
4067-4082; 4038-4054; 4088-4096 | -0.6 A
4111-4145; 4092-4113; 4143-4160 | -3.8 A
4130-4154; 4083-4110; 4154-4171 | -2.1 A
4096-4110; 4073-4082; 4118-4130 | 4.6 A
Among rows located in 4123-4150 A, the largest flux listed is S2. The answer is 15.27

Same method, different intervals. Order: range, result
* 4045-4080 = 15.11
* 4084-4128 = 13.98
